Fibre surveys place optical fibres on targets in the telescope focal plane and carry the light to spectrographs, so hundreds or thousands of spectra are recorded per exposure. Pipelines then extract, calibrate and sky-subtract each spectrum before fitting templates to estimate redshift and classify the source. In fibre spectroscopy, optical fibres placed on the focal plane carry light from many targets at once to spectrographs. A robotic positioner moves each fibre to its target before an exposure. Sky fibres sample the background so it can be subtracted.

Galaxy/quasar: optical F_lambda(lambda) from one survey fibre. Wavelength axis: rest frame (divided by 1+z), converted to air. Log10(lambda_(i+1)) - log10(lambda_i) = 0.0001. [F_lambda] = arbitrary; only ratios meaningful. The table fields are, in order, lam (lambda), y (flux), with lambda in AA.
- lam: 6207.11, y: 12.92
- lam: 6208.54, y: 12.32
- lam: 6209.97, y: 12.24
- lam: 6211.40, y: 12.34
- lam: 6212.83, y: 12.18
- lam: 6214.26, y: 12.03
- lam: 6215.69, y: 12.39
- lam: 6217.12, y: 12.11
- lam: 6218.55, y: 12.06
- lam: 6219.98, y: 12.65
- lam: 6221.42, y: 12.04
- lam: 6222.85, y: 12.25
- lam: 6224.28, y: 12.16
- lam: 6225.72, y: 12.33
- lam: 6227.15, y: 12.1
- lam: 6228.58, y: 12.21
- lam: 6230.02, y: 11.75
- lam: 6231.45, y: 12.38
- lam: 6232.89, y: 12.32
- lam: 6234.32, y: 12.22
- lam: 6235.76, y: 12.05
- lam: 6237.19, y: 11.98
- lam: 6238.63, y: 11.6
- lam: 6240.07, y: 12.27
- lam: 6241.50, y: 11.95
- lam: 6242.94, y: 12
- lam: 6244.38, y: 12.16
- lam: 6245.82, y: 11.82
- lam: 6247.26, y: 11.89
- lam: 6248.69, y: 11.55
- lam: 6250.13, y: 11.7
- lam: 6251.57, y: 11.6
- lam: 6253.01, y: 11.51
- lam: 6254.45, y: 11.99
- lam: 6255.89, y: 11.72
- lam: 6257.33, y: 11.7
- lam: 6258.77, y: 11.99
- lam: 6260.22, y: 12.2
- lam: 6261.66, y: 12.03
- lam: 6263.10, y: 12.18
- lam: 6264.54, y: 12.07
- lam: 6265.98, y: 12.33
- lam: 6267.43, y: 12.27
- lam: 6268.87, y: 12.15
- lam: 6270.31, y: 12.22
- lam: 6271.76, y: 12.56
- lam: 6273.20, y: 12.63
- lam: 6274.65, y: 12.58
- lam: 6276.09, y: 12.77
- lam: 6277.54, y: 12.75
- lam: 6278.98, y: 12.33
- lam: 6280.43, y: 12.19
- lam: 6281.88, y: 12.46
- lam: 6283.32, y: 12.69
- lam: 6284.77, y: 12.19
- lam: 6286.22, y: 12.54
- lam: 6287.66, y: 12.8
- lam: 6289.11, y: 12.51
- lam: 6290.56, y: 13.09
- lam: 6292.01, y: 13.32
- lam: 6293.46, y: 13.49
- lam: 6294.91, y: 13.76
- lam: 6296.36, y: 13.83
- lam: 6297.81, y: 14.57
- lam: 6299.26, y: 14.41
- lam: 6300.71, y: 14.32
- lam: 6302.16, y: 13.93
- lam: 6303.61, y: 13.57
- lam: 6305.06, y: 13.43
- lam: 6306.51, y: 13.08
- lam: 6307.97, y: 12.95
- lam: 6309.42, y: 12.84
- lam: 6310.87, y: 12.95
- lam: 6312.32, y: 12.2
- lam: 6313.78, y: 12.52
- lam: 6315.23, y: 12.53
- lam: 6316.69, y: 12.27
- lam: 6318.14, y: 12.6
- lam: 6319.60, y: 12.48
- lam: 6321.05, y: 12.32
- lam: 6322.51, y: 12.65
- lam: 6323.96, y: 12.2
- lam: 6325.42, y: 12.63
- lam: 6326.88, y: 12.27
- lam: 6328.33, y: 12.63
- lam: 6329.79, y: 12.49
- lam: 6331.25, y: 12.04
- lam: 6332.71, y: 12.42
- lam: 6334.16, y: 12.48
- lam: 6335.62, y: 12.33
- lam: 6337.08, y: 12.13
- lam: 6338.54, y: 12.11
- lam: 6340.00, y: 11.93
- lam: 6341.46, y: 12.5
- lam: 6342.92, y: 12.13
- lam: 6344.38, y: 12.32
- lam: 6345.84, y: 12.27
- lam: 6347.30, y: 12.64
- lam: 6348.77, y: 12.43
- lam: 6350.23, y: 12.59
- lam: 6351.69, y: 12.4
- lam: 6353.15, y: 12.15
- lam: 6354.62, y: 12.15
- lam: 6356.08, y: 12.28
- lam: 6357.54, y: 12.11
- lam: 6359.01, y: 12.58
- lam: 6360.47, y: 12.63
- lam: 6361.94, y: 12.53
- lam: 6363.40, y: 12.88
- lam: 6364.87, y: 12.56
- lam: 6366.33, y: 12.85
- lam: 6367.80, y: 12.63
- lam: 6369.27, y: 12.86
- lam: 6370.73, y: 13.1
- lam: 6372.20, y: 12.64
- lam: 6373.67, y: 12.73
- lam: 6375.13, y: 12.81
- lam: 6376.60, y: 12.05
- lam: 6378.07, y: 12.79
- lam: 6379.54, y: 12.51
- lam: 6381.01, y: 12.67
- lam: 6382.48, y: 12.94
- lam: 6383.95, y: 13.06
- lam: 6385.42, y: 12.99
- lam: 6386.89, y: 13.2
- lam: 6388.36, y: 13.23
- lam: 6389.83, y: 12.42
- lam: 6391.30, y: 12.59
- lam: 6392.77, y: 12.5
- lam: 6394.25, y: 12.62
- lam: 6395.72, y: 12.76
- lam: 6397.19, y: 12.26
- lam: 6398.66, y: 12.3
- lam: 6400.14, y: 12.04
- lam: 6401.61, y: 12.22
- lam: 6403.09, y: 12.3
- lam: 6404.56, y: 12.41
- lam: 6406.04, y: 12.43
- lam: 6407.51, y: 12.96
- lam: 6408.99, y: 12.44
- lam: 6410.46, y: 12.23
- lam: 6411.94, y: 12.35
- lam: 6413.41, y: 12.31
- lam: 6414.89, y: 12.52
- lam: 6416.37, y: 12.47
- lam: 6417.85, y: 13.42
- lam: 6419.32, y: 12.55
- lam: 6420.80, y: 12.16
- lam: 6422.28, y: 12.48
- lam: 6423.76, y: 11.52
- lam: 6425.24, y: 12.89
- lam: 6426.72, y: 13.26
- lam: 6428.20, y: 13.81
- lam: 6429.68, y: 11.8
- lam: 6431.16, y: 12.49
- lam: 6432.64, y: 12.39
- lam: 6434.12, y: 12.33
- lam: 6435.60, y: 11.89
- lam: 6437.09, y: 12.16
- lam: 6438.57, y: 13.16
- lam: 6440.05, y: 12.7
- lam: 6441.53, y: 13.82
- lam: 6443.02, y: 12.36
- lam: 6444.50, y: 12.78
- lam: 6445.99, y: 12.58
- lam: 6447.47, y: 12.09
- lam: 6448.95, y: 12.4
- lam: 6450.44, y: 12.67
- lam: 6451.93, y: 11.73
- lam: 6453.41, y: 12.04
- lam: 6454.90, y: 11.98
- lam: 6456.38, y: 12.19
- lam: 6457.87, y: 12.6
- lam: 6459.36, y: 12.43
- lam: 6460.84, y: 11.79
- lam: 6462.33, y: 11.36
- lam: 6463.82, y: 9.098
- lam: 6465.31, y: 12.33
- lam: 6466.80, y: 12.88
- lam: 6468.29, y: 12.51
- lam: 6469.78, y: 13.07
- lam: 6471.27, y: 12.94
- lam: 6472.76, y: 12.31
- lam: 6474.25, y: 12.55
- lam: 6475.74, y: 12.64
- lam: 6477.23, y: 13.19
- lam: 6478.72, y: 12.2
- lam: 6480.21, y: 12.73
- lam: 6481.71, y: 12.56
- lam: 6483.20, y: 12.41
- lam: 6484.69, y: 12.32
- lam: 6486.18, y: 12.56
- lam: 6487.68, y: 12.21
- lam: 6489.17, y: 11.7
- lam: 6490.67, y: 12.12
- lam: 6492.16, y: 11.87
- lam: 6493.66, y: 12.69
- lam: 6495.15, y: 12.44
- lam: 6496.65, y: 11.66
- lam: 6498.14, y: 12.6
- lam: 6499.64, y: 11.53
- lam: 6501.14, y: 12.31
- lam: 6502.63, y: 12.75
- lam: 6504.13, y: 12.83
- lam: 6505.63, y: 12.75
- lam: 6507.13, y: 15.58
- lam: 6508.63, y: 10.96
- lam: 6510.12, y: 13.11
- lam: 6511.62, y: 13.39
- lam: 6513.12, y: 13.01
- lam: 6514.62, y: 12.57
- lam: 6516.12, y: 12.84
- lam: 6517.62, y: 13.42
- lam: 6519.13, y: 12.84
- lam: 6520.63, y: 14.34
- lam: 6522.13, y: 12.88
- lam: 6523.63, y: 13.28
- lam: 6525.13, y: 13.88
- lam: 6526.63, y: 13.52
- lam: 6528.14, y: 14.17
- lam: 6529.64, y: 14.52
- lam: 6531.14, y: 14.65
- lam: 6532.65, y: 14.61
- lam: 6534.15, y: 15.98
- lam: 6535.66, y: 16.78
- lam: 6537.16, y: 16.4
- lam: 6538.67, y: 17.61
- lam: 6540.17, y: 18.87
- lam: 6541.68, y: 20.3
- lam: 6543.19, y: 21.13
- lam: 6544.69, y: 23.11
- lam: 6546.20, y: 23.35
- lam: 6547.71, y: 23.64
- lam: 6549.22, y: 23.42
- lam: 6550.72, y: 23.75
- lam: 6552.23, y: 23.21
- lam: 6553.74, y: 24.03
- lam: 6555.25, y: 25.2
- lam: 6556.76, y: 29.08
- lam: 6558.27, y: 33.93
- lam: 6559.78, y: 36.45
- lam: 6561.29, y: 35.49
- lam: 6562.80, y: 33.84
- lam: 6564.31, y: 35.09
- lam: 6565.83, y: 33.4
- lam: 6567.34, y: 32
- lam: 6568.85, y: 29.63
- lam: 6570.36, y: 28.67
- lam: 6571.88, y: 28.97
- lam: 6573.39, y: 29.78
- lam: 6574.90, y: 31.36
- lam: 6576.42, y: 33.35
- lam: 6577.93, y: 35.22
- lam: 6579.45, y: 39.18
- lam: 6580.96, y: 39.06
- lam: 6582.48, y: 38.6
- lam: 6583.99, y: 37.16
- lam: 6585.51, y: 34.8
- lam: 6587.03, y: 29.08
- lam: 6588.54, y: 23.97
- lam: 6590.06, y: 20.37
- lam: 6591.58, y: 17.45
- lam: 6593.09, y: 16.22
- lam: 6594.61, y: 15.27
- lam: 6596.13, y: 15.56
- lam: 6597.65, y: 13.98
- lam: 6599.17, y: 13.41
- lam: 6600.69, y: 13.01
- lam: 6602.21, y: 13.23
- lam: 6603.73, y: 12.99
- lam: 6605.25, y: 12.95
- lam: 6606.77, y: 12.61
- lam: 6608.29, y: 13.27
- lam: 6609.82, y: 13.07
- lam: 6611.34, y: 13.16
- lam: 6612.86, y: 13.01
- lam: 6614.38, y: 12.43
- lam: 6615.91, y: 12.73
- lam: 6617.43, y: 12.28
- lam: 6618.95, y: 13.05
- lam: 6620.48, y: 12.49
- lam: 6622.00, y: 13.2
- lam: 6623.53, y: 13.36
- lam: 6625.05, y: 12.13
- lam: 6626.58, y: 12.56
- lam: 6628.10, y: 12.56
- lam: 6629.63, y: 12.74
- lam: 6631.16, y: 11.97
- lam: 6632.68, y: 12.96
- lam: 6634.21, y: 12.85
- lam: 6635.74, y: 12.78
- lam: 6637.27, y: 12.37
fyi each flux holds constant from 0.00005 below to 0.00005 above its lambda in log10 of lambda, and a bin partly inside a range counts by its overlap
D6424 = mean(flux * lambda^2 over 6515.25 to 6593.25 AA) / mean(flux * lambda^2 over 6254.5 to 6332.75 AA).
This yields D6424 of 2.09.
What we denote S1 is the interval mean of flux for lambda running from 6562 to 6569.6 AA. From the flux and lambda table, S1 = 32.8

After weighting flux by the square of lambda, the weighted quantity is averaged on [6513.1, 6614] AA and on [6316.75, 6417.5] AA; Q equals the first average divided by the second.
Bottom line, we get 1.9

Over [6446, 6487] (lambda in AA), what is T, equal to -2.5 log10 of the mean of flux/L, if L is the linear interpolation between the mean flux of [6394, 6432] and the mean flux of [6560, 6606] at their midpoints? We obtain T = 0.345 mag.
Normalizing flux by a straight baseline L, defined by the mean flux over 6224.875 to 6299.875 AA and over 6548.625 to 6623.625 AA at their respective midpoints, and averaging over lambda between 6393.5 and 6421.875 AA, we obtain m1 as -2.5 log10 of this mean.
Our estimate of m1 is 0.358 mag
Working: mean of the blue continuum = 12.4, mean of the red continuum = 23.4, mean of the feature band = 12.5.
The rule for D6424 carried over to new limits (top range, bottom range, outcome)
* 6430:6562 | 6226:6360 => 1.29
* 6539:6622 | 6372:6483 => 1.96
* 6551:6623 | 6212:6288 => 2.14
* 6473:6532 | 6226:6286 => 1.15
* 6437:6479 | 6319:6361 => 1.04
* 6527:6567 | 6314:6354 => 2.04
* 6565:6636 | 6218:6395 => 1.76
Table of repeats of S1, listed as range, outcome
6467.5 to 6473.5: 12.7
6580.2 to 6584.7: 38.3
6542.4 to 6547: 22.5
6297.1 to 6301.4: 14.4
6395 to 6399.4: 12.4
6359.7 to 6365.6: 12.7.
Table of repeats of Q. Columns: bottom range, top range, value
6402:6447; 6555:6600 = 2.41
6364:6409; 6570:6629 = 1.69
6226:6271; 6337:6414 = 1.09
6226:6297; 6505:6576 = 1.88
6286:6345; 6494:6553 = 1.30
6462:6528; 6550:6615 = 2.01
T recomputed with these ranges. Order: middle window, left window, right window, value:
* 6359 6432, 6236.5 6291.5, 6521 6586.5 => 0.40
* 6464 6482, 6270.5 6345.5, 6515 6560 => 0.35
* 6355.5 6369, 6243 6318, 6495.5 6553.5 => 0.09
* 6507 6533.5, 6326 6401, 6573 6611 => 0.40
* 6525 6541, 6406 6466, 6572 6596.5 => 0.43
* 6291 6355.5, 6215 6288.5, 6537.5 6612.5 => 0.17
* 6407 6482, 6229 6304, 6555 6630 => 0.40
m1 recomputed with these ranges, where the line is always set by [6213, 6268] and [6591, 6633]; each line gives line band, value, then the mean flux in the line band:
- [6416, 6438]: 0.02 mag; 12.5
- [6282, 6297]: -0.07 mag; 13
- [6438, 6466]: 0.05 mag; 12.2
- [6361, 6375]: -0.02 mag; 12.8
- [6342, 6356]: 0.01 mag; 12.3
